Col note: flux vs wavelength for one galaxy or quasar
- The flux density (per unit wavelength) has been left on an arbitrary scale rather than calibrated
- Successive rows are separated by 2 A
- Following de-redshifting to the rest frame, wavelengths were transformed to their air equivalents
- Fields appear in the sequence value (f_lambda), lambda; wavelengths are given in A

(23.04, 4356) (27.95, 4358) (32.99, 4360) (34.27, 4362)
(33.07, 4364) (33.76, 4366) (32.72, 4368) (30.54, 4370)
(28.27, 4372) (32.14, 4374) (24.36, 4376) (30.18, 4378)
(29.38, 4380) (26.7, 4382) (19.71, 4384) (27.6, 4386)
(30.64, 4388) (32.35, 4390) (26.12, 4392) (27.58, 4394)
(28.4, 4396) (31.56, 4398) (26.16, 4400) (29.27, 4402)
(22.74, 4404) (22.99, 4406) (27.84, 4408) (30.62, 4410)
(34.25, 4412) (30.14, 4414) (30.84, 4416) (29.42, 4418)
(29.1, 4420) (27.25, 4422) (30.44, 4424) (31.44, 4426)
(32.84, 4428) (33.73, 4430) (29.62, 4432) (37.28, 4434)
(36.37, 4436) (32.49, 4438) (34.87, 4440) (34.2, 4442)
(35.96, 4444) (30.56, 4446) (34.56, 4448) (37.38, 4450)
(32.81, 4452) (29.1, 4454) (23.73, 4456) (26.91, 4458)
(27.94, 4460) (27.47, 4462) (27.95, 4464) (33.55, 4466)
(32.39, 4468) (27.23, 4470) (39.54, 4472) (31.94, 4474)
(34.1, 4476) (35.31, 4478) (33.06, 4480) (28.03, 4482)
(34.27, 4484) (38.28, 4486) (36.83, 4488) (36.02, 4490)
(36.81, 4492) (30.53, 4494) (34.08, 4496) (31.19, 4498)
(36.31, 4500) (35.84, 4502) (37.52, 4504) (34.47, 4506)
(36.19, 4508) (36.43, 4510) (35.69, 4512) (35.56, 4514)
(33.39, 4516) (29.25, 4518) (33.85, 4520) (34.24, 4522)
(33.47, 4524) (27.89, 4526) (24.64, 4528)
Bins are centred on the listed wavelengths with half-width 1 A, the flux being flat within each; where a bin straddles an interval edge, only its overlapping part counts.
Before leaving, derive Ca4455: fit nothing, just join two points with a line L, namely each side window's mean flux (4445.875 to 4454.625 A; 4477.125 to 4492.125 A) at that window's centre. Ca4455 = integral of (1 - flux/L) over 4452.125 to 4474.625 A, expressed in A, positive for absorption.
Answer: 2.6 A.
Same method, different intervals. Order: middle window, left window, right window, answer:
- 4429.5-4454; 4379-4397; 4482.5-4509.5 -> -2.0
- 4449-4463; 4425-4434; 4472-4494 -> 1.7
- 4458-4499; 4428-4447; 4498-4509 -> 2.7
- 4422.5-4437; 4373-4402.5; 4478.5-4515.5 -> -1.0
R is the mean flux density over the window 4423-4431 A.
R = 32.1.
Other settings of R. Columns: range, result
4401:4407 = 25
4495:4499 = 32.6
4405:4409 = 25.4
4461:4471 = 29.7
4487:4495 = 35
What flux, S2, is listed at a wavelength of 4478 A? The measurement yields 35.31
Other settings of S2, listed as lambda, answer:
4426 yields 31.44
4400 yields 26.16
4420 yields 29.1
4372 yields 28.27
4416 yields 30.84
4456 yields 23.73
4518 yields 29.25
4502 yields 35.84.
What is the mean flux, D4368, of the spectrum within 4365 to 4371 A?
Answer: 32.3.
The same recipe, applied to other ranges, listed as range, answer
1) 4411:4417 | 31.7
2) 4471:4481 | 34.8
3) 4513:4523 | 33.3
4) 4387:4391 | 31.5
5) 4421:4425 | 28.8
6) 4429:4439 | 33.9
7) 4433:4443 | 35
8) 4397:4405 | 27.4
